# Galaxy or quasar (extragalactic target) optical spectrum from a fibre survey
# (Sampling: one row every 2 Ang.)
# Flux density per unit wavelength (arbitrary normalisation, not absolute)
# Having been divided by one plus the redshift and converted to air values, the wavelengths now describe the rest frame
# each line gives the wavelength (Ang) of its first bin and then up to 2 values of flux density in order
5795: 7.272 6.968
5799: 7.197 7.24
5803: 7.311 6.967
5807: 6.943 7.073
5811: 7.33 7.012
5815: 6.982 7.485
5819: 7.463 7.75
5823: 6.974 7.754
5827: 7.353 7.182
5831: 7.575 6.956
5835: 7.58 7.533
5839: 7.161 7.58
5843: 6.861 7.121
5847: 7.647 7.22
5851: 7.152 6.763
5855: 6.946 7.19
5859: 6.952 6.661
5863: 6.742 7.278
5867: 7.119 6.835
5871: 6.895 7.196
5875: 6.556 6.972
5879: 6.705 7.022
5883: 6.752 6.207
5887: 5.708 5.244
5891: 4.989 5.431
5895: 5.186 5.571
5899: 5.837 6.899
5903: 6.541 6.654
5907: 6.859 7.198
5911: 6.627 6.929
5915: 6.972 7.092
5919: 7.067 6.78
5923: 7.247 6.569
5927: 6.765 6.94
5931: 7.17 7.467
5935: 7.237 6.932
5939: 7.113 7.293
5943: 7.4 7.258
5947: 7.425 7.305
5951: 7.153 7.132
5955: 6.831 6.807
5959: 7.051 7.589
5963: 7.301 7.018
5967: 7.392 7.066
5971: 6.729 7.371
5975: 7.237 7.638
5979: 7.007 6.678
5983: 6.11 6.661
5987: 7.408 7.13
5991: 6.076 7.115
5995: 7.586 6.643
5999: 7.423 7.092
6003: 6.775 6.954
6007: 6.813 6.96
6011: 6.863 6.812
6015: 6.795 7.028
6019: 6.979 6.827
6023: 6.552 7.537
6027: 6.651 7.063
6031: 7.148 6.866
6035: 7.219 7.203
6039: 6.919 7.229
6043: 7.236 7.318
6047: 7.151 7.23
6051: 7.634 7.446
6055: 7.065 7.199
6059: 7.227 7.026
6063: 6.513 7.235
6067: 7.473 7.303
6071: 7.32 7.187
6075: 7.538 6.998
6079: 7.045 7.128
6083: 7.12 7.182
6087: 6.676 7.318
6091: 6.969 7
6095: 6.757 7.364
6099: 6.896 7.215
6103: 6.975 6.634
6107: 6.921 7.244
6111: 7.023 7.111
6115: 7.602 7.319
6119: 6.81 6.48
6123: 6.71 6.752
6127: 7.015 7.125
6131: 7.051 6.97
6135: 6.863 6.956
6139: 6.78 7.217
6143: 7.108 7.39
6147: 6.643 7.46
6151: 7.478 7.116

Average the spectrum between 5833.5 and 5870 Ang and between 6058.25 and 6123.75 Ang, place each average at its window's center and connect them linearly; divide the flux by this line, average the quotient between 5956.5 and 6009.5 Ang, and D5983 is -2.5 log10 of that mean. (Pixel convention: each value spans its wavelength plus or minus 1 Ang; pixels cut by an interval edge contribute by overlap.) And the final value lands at 0.01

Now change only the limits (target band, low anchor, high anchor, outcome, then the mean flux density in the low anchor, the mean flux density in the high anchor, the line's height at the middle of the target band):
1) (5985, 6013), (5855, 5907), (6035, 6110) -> -0.01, 6.46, 7.13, 6.88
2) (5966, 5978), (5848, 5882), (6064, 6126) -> -0.03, 6.95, 7.07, 7.01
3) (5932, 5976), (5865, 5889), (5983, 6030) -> -0.06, 6.69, 6.93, 6.83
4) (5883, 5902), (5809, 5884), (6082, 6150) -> 0.24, 7.14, 7.02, 7.12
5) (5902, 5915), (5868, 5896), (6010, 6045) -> -0.07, 6.26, 7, 6.4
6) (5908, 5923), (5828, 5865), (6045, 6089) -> 0.03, 7.16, 7.18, 7.17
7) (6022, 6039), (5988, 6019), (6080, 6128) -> -0.01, 6.94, 7.01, 6.96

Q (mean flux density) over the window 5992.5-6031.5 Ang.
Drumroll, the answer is 6.98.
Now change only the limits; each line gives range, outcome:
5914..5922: 6.98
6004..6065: 7.05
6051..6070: 7.19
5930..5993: 7.1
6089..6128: 7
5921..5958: 7.1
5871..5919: 6.42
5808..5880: 7.15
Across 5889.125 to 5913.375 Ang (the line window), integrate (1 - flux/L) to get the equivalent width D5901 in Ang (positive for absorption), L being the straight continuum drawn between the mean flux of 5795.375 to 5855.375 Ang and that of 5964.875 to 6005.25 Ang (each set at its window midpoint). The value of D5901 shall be 3.2 Ang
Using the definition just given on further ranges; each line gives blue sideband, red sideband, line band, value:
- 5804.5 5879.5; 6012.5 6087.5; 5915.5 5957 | 0.2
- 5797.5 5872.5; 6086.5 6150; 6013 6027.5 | 0.3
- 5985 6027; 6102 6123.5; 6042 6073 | -1.1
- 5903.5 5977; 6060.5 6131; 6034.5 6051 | -0.3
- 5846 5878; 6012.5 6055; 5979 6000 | 0.5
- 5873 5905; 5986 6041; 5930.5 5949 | -2.2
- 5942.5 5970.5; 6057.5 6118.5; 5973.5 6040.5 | 1.7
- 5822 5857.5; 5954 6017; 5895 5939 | 2.0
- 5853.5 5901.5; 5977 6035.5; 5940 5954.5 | -1.2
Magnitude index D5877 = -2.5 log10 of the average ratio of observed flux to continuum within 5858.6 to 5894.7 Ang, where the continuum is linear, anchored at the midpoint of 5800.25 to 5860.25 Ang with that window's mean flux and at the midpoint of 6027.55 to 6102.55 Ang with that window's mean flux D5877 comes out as 0.116 mag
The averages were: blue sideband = 7.23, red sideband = 7.14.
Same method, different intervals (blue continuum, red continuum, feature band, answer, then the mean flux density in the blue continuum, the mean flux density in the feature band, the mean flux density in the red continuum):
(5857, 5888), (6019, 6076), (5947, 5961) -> -0.02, 6.79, 7.11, 7.15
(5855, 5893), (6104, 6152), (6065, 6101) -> -0.03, 6.59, 7.14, 7.03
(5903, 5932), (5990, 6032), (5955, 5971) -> -0.03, 6.91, 7.13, 6.94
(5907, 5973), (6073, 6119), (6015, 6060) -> 0.00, 7.09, 7.12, 7.09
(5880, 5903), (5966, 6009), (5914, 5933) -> -0.12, 5.92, 6.98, 6.99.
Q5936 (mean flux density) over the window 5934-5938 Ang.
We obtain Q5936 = 7.08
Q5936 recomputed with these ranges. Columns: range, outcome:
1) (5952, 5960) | 6.96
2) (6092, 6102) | 7.05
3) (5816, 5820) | 7.47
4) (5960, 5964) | 7.45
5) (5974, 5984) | 6.93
